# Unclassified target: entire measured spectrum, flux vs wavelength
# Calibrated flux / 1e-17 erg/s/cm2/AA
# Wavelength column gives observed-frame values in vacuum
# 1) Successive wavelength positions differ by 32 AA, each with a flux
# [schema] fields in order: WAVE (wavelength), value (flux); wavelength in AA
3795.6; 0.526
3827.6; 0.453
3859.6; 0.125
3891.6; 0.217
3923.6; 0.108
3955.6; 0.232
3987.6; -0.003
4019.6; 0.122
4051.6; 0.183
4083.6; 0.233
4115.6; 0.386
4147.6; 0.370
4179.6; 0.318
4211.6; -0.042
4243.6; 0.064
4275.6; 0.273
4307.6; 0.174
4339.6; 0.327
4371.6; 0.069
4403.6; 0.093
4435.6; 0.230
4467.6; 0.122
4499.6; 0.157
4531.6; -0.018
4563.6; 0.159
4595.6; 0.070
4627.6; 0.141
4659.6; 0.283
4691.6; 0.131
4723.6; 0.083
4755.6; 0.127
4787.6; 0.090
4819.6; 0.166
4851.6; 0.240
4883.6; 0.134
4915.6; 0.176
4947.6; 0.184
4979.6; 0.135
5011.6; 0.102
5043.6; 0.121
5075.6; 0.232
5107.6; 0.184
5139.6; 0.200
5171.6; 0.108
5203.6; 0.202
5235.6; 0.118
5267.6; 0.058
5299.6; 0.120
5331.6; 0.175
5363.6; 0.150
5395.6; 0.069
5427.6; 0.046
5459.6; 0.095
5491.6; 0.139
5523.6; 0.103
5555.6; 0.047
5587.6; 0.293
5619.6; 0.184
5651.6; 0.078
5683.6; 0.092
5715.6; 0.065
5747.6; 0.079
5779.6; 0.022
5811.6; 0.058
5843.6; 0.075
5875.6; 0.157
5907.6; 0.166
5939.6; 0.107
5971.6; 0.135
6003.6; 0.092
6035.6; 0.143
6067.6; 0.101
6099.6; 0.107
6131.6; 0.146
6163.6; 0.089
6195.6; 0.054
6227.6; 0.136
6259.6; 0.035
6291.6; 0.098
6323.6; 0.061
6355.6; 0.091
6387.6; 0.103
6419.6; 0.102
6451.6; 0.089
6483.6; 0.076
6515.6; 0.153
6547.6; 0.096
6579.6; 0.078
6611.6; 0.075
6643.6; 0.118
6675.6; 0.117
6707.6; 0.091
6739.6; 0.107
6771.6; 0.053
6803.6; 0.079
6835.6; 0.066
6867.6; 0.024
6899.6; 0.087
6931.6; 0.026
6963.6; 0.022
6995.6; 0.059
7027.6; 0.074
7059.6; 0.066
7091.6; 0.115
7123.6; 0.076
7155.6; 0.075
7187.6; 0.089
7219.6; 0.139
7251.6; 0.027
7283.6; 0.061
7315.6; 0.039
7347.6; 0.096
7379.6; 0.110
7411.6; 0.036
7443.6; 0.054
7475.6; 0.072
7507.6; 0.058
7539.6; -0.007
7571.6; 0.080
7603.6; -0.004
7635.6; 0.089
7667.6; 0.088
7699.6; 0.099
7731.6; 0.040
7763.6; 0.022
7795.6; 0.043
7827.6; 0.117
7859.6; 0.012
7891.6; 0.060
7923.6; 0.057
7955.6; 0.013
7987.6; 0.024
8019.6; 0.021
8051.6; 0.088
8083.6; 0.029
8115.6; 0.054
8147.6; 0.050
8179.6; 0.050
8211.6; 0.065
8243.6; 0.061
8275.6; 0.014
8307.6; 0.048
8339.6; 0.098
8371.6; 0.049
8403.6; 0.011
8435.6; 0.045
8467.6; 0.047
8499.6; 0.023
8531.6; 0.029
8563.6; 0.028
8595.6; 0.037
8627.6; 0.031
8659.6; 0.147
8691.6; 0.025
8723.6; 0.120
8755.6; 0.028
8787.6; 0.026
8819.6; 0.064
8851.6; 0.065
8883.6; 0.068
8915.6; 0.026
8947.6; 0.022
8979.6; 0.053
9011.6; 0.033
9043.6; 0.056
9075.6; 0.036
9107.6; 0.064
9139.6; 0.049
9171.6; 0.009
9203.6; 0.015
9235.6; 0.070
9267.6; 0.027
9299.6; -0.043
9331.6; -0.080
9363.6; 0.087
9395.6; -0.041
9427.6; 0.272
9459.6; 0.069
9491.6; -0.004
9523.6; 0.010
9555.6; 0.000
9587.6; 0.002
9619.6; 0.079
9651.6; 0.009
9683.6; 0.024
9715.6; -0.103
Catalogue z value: 1.53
